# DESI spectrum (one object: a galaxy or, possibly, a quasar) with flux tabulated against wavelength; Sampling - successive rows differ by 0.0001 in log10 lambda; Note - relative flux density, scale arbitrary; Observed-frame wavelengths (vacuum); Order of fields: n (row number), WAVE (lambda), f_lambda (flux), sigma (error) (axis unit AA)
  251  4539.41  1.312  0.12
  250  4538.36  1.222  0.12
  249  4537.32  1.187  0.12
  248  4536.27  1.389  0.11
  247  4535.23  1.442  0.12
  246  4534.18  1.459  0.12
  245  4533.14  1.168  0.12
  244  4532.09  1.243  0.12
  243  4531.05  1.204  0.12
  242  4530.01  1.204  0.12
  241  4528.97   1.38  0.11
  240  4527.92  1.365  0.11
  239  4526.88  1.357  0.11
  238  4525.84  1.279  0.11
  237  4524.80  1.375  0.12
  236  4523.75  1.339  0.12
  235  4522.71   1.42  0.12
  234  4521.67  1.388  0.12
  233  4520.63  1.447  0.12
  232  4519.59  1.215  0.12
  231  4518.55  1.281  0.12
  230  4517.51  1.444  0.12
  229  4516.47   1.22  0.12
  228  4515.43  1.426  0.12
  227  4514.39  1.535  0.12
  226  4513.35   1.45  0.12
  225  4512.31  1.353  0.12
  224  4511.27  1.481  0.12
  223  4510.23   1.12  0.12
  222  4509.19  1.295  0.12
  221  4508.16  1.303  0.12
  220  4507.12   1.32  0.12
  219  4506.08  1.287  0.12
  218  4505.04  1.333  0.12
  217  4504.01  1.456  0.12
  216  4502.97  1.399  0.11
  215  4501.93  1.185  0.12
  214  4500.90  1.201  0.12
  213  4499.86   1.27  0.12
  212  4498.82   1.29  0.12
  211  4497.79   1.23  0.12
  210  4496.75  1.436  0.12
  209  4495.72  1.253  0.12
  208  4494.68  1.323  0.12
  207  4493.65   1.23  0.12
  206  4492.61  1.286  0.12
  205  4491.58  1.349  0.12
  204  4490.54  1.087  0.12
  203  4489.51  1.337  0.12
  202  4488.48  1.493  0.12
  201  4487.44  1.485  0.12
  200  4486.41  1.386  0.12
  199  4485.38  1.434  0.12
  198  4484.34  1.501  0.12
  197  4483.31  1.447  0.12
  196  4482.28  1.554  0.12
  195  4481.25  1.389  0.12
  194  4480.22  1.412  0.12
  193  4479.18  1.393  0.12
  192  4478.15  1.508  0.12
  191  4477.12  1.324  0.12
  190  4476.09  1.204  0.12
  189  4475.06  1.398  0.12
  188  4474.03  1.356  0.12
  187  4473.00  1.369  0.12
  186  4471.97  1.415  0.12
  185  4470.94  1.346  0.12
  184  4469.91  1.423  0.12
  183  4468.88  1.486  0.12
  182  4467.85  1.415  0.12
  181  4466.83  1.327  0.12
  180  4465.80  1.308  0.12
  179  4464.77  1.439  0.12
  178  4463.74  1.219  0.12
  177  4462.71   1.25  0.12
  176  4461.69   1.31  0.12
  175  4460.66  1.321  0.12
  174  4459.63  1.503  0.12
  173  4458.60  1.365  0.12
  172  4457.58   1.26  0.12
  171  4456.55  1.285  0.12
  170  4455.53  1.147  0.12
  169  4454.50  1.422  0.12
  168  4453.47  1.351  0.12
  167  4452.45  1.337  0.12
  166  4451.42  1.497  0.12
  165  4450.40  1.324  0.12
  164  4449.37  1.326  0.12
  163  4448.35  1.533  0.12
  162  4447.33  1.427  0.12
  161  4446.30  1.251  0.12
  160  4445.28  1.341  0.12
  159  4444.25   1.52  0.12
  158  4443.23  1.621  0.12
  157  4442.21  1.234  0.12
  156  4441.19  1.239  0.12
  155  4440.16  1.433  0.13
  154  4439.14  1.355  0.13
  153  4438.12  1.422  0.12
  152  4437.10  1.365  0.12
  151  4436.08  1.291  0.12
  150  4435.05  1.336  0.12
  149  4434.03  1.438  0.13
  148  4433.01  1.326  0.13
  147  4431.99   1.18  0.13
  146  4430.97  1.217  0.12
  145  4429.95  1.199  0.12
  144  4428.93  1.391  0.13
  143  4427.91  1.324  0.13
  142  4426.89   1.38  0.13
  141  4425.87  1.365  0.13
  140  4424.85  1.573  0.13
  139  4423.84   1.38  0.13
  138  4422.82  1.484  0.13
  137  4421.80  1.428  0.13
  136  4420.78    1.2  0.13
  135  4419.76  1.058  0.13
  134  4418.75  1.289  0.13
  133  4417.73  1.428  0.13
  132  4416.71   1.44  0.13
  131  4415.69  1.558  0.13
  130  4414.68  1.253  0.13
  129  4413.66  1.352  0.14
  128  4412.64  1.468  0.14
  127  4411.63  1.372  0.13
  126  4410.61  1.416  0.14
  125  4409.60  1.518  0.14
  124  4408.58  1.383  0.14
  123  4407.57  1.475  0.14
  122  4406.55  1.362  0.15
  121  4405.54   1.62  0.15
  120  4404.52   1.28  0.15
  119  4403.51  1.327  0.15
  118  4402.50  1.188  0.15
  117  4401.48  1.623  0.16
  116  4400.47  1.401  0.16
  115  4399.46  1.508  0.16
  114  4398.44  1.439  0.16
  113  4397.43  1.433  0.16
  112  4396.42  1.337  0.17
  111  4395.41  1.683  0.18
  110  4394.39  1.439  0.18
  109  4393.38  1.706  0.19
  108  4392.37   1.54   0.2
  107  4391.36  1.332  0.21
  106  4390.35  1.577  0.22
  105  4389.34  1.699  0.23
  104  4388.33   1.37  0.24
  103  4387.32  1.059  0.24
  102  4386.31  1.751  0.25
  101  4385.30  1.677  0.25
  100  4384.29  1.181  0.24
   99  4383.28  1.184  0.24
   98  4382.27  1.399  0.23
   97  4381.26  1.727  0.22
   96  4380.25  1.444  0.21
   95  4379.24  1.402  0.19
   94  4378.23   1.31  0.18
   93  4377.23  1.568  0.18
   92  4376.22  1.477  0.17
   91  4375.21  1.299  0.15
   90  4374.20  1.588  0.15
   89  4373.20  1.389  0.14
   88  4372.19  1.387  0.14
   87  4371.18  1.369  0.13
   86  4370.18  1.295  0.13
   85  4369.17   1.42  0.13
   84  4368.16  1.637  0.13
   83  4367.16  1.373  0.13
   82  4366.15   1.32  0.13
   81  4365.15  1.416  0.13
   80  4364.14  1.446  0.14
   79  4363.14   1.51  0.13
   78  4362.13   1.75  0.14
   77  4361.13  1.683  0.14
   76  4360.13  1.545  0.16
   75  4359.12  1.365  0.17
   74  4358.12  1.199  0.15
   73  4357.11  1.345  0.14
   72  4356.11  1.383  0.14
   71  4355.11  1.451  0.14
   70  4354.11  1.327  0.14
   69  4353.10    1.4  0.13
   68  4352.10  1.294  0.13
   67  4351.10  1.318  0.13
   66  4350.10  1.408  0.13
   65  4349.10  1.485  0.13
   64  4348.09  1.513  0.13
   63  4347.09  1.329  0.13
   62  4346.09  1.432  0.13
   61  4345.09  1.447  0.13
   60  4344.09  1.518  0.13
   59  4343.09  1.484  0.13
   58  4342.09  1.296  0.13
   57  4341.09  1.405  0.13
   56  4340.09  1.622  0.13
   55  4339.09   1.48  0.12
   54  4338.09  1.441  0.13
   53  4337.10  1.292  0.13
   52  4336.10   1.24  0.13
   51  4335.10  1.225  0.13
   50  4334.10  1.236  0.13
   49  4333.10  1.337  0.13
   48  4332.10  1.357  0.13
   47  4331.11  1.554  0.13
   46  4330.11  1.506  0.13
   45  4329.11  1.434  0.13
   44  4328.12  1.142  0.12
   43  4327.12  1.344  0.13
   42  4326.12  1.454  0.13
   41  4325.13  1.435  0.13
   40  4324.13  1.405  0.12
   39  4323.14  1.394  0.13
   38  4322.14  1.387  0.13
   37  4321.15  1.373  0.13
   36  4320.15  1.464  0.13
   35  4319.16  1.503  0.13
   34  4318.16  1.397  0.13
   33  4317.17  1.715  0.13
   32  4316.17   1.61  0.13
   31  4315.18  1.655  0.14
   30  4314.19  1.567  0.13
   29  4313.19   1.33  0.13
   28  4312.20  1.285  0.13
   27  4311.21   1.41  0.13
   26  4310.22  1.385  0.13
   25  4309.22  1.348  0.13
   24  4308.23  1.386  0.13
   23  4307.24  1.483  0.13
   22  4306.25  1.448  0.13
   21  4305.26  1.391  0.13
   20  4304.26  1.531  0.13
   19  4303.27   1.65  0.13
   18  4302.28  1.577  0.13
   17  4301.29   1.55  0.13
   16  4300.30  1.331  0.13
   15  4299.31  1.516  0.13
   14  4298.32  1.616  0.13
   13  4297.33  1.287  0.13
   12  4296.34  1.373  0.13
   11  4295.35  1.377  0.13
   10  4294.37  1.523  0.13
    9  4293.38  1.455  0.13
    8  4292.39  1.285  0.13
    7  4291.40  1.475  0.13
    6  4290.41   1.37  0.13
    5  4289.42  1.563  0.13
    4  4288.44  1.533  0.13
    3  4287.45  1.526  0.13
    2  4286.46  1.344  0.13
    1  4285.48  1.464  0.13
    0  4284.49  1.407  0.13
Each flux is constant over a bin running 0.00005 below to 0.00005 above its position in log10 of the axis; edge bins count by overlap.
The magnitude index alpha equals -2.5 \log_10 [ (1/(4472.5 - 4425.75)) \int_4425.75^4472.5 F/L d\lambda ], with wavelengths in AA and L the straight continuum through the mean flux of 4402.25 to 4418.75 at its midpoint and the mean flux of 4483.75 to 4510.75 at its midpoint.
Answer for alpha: 0.01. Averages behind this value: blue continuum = 1.4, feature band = 1.35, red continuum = 1.32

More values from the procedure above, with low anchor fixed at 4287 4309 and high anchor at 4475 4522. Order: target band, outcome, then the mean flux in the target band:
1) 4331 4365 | 0.02 mag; 1.41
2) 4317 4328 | 0.02 mag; 1.42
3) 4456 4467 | 0.04 mag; 1.33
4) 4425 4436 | 0.05 mag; 1.32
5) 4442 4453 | -0.02 mag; 1.41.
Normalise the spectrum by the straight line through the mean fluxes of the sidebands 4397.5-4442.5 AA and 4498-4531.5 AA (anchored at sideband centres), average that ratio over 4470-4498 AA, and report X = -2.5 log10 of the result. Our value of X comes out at -0.021 mag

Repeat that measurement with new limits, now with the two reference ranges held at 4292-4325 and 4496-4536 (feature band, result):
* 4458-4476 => 0.00 mag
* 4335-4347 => 0.02 mag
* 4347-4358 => 0.04 mag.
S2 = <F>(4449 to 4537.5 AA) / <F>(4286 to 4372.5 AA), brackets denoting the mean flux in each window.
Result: 0.94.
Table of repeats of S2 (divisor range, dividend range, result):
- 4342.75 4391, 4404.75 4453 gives 0.96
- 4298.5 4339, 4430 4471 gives 0.95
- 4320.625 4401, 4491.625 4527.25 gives 0.93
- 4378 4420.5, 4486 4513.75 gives 0.92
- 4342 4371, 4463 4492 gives 0.97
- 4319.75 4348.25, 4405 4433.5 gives 0.98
